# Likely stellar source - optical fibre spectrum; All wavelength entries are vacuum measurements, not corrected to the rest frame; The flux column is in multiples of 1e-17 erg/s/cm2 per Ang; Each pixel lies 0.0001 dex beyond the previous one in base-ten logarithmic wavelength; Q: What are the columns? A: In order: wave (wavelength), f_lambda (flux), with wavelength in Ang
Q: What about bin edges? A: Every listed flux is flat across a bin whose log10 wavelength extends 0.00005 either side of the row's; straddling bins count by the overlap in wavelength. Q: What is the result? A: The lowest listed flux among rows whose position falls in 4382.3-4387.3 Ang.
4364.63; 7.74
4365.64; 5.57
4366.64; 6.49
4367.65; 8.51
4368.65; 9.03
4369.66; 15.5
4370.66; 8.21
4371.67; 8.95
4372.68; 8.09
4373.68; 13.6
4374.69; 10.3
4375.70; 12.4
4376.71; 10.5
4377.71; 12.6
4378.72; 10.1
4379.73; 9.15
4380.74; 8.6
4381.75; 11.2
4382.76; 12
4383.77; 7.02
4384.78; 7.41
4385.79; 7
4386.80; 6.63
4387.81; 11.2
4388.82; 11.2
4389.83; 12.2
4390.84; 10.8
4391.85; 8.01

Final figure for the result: 6.63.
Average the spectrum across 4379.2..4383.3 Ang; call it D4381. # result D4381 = 10.2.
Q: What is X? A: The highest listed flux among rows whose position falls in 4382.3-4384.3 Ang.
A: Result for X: 12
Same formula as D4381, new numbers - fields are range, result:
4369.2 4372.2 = 10.8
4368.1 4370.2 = 12.1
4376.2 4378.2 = 11.6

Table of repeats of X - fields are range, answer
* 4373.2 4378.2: 13.6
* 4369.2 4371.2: 15.5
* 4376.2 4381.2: 12.6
